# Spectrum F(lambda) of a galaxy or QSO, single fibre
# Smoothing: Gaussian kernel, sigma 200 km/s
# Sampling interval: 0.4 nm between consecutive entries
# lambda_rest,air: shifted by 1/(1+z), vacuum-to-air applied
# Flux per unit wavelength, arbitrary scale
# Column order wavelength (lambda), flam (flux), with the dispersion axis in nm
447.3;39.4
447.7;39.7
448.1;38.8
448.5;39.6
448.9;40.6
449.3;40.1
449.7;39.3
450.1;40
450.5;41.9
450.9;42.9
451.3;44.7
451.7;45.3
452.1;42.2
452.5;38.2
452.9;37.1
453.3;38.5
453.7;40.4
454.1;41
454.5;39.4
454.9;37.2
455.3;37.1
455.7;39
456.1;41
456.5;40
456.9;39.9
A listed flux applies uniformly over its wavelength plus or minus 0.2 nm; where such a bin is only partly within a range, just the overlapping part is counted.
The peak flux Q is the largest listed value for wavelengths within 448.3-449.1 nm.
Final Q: 40.6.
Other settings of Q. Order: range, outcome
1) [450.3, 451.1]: 42.9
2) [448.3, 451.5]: 44.7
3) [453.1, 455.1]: 41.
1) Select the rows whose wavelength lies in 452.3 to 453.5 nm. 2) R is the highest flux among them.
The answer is 38.5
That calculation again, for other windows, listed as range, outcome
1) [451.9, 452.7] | 42.2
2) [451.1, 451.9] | 45.3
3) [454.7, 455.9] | 39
